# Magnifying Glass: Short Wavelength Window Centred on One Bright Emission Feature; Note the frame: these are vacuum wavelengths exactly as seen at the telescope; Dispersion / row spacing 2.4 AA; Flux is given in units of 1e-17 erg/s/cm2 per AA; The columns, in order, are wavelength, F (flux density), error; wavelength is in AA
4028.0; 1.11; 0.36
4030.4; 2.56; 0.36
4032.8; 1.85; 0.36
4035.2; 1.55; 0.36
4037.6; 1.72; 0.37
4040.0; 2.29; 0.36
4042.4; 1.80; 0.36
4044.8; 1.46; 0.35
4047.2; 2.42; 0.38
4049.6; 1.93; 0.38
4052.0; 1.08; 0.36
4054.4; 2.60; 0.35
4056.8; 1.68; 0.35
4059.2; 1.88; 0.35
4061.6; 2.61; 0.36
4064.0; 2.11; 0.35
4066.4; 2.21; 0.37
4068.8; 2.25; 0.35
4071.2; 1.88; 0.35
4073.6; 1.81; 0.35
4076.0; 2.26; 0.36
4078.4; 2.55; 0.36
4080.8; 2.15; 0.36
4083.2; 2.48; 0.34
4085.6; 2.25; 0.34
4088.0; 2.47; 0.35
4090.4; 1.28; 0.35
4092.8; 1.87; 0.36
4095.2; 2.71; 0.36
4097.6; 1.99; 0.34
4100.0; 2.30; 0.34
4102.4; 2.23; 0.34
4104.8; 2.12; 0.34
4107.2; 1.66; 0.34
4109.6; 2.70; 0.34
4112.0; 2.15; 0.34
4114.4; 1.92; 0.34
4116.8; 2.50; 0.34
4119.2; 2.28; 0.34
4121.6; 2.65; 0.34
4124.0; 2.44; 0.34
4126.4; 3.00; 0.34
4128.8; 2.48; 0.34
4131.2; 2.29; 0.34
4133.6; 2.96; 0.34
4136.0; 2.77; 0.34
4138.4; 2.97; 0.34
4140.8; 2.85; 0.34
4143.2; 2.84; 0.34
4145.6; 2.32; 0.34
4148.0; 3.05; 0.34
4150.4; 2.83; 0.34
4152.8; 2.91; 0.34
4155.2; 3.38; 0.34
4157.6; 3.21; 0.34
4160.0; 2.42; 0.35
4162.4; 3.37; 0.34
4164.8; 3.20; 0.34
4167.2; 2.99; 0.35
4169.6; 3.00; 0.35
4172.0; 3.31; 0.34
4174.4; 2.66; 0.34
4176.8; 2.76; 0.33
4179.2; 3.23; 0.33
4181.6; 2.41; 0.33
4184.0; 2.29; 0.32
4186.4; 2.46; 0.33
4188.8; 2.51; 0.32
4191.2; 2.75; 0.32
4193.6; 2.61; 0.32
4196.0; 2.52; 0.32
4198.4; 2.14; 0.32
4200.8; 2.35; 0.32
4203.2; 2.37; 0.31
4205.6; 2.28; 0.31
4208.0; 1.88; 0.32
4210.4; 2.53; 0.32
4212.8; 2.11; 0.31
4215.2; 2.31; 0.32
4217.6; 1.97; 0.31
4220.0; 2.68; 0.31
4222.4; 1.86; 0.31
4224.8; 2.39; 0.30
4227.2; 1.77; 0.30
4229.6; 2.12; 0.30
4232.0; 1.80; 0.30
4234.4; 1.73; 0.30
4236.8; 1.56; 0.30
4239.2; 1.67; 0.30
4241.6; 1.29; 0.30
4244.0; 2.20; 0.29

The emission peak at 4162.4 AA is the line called C III]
